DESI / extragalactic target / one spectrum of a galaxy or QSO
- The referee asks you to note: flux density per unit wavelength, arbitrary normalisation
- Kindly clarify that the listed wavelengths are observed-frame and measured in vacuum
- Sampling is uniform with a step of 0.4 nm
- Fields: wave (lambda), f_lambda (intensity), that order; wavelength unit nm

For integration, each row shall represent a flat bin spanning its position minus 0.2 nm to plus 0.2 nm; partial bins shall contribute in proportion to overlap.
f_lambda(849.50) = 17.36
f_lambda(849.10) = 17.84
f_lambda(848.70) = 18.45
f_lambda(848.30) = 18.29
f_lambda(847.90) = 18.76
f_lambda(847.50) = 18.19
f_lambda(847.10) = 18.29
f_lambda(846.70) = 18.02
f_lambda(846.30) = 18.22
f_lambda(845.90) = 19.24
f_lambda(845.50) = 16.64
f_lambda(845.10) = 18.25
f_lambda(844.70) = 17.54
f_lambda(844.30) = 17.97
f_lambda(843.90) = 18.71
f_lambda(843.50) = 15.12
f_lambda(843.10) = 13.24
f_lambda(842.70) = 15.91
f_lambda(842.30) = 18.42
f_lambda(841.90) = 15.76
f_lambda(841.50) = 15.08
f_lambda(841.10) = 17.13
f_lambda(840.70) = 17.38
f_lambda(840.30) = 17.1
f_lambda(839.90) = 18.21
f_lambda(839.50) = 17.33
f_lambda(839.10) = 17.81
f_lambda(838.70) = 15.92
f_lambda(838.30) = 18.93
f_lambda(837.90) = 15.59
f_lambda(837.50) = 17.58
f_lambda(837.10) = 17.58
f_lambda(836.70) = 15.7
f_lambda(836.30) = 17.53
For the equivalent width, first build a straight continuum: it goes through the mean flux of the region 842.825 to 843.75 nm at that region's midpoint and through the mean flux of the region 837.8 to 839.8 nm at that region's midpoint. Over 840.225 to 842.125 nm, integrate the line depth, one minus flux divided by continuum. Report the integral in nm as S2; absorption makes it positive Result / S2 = -0.08 nm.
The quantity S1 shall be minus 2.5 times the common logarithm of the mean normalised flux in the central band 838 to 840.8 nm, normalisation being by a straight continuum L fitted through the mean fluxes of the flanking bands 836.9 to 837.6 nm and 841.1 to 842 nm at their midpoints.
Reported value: -0.05 mag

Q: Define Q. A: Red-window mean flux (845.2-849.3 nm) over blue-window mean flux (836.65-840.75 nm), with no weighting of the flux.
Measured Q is 1.06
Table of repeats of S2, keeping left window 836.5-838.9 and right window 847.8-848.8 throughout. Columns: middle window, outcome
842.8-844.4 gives 0.15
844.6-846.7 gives 0.01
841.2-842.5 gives 0.08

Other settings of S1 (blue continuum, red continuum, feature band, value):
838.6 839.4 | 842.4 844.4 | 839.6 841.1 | -0.04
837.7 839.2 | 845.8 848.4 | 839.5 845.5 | 0.05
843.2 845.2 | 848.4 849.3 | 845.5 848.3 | -0.03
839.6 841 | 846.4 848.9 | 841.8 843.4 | 0.13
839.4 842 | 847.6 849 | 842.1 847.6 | 0.02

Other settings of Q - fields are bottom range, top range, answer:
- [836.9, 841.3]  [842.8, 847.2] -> 1.00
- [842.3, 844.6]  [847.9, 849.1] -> 1.12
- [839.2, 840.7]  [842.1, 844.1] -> 0.93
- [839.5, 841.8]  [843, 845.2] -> 1.00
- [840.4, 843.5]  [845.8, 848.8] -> 1.14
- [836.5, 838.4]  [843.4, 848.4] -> 1.06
